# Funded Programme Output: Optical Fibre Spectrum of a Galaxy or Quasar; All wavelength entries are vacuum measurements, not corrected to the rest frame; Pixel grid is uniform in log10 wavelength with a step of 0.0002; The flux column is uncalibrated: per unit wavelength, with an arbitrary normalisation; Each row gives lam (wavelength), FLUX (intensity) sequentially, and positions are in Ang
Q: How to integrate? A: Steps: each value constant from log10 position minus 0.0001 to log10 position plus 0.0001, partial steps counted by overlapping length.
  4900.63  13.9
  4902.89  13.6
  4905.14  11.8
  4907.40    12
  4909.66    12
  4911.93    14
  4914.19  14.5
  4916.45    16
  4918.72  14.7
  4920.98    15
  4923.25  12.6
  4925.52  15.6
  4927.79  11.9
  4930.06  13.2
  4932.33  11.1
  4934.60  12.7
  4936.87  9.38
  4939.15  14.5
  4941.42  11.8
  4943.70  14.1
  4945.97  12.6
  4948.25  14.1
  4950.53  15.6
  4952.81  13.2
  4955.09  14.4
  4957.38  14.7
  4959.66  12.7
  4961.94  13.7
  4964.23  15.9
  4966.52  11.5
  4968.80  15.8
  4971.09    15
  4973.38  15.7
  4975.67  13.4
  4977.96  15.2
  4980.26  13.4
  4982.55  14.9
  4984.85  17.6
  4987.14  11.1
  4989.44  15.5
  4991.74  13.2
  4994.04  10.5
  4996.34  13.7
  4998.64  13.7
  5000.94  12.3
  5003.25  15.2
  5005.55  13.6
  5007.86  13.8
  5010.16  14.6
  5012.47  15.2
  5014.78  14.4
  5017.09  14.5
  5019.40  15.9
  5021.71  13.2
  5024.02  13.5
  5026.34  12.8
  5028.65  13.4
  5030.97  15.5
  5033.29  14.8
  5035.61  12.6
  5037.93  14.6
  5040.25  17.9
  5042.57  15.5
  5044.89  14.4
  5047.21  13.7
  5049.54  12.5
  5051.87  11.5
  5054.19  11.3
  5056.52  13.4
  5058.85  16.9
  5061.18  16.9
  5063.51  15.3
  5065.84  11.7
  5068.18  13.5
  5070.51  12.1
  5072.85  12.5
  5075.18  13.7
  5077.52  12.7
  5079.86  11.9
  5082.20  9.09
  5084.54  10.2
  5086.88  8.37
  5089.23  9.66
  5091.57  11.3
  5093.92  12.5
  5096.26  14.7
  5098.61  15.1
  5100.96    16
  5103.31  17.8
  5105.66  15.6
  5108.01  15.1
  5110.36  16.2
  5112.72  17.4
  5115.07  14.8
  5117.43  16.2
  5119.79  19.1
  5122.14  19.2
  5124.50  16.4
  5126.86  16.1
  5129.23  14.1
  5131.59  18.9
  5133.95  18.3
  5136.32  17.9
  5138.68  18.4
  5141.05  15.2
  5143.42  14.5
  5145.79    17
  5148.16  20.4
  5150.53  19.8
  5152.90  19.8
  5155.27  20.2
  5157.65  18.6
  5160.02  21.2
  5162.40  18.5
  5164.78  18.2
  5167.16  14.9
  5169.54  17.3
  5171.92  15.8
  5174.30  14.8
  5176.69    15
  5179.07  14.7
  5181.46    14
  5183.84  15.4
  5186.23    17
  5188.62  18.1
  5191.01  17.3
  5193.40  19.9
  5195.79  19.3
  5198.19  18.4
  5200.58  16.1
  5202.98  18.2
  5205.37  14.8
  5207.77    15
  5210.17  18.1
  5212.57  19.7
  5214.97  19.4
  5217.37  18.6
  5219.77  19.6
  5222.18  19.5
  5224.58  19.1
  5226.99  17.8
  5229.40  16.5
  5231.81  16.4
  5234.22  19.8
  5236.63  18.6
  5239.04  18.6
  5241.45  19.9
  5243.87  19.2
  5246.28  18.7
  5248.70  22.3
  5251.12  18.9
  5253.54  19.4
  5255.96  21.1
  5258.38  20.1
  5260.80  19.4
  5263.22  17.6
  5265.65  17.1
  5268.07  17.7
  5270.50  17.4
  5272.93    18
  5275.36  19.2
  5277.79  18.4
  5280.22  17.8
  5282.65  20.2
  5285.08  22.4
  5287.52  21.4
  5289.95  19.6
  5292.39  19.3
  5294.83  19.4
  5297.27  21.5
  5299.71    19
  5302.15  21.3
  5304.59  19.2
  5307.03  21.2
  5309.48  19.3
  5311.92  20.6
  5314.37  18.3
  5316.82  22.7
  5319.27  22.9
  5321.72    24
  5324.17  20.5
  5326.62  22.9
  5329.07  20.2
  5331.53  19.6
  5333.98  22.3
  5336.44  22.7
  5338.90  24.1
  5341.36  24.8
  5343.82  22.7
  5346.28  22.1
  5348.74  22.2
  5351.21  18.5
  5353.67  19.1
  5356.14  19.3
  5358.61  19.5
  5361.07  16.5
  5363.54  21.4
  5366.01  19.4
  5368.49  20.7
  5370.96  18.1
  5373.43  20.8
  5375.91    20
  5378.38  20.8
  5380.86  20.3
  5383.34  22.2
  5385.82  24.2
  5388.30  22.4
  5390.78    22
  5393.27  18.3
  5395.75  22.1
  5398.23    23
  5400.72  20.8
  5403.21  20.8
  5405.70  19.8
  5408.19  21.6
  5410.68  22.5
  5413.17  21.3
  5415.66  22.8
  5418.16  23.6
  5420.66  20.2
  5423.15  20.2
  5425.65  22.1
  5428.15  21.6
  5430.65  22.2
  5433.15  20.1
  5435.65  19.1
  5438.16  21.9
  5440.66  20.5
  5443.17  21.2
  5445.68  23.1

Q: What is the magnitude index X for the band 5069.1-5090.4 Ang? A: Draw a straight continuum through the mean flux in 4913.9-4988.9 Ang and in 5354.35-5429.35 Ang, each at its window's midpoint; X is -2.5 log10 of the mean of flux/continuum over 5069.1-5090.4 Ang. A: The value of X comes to 0.39 mag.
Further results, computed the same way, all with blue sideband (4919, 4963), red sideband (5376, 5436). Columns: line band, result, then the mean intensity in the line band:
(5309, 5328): -0.08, 21.5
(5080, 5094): 0.49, 10.1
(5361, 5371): 0.06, 19.7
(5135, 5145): 0.02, 16.5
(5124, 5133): 0.01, 16.4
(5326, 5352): -0.09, 22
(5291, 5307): -0.03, 20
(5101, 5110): 0.00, 16.2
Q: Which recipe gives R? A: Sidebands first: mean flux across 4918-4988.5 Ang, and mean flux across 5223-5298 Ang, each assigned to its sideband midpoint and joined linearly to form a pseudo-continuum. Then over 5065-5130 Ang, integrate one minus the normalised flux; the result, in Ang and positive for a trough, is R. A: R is 9.0 Ang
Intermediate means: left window 13.8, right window 19.1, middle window 14.1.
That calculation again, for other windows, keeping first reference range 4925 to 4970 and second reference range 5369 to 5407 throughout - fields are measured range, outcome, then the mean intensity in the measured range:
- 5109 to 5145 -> -0.7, 16.8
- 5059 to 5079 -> 2.3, 13.7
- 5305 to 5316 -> -0.1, 19.9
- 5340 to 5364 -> -0.2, 20.6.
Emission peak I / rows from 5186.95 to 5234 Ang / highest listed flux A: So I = 19.9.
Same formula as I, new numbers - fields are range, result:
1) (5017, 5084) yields 17.9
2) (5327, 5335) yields 22.3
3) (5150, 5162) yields 21.2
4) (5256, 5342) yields 24.8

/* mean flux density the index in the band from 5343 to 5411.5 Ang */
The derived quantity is 20.7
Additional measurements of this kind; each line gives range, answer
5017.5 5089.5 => 13.3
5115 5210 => 17.3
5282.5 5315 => 20.2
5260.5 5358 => 20.4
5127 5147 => 16.8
